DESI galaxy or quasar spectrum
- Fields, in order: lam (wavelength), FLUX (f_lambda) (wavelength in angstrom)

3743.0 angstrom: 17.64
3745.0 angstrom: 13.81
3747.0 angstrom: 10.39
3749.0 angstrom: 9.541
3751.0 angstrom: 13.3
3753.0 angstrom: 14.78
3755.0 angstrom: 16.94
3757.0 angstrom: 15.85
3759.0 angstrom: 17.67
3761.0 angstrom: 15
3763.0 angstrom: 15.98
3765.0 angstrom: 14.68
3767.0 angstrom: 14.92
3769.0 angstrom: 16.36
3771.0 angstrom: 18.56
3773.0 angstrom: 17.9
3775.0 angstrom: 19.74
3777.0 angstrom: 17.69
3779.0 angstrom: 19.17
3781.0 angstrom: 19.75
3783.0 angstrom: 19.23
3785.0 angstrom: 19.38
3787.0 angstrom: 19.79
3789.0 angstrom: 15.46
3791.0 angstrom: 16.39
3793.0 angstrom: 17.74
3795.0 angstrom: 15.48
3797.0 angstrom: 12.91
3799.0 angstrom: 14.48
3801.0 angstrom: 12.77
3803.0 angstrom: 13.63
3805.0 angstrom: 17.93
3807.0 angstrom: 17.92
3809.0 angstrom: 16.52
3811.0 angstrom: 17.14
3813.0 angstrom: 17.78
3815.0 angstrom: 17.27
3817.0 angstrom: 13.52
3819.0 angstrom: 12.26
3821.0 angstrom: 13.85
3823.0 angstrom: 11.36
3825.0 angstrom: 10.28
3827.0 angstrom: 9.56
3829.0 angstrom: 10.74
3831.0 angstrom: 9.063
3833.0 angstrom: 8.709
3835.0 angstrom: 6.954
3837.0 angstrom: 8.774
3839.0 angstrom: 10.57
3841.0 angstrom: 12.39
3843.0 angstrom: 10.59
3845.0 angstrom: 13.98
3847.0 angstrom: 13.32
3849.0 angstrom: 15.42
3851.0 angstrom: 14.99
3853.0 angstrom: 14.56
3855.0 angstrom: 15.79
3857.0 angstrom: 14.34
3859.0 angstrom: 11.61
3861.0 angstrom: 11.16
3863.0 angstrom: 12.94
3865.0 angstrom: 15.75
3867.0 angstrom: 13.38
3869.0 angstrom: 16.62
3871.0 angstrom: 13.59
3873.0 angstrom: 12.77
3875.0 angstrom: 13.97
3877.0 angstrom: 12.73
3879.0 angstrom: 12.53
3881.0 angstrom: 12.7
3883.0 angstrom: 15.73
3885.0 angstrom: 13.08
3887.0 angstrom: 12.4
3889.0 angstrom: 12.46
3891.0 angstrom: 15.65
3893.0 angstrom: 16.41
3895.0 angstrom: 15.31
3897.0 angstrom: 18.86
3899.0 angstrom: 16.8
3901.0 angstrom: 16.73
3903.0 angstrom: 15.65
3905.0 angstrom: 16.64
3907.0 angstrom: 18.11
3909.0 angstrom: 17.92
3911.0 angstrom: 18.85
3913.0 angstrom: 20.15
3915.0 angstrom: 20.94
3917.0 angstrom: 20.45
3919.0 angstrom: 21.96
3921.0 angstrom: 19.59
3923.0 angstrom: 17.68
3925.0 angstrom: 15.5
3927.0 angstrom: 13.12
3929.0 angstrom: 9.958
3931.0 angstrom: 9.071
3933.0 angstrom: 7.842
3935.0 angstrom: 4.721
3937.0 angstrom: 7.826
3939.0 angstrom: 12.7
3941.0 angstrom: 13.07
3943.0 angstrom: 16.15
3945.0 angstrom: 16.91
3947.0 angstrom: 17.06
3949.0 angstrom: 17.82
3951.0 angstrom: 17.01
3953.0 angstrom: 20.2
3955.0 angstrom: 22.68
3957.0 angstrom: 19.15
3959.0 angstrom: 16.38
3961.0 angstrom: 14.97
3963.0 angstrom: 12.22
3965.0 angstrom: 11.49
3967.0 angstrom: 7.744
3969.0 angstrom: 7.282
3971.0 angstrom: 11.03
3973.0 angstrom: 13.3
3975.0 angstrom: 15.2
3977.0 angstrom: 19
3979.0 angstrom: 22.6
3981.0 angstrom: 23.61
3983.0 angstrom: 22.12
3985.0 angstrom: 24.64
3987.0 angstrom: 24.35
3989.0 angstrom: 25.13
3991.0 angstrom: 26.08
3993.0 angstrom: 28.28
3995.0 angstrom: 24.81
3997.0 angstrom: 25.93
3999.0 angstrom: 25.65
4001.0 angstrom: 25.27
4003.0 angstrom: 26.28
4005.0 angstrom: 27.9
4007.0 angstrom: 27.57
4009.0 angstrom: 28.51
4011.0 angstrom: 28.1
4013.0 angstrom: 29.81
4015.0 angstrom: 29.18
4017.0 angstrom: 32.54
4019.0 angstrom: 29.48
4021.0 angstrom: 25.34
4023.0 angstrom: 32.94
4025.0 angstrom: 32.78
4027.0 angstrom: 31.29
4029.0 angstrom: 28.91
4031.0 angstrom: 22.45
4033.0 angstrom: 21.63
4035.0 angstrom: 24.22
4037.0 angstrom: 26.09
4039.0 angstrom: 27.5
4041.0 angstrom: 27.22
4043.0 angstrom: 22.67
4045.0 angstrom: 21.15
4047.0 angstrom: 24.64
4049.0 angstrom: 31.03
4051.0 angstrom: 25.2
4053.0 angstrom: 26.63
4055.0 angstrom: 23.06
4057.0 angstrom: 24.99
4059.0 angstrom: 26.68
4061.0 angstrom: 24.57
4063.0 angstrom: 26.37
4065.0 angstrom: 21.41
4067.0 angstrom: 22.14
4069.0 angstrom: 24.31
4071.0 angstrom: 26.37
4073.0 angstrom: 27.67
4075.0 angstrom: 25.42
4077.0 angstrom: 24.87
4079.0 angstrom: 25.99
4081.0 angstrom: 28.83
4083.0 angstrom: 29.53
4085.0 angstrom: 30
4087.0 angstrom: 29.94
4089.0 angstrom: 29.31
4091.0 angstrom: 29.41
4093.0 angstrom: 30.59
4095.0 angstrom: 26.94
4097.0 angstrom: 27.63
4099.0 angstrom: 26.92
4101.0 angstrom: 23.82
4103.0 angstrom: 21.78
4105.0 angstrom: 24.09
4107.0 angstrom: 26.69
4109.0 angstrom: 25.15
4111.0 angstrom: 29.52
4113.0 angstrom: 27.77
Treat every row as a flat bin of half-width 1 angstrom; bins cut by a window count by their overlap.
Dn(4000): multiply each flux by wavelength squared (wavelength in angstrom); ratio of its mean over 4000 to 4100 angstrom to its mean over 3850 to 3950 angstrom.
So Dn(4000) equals 2.0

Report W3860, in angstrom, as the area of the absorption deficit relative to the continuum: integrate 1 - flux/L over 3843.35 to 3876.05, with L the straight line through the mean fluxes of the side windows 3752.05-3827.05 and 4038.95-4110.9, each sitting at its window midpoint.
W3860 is 8.1 angstrom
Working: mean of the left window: 16.1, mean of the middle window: 13.9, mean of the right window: 26.1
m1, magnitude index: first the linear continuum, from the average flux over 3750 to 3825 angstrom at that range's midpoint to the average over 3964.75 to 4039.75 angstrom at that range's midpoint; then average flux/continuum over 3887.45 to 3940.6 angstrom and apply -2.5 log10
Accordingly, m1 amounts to 0.33 mag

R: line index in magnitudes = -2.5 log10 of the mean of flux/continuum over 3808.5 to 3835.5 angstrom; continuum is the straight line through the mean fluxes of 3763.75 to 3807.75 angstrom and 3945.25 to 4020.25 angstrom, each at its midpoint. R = 0.38 mag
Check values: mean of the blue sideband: 16.9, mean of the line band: 12.5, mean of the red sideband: 21.6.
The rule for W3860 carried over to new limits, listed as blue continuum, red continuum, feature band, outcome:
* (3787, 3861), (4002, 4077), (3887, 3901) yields 1.64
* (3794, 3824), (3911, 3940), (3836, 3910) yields 2.58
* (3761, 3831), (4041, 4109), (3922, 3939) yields 8.09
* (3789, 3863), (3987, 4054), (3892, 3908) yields 1.52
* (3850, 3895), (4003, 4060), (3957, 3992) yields 7.82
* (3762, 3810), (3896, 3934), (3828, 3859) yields 8.79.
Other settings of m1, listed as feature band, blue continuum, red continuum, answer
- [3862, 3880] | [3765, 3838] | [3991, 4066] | 0.322 mag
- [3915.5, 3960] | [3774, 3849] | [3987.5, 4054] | 0.391 mag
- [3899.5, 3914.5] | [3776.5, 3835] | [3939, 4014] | 0.020 mag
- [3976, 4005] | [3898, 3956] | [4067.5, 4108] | -0.210 mag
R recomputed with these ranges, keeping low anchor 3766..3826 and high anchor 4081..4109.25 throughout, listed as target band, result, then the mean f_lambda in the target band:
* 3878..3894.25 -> 0.374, 13.9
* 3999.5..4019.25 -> -0.172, 28.4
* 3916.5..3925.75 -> 0.100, 19.1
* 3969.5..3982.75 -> 0.306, 17.3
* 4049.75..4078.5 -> 0.050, 25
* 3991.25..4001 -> -0.104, 26.1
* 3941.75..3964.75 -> 0.279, 17.1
